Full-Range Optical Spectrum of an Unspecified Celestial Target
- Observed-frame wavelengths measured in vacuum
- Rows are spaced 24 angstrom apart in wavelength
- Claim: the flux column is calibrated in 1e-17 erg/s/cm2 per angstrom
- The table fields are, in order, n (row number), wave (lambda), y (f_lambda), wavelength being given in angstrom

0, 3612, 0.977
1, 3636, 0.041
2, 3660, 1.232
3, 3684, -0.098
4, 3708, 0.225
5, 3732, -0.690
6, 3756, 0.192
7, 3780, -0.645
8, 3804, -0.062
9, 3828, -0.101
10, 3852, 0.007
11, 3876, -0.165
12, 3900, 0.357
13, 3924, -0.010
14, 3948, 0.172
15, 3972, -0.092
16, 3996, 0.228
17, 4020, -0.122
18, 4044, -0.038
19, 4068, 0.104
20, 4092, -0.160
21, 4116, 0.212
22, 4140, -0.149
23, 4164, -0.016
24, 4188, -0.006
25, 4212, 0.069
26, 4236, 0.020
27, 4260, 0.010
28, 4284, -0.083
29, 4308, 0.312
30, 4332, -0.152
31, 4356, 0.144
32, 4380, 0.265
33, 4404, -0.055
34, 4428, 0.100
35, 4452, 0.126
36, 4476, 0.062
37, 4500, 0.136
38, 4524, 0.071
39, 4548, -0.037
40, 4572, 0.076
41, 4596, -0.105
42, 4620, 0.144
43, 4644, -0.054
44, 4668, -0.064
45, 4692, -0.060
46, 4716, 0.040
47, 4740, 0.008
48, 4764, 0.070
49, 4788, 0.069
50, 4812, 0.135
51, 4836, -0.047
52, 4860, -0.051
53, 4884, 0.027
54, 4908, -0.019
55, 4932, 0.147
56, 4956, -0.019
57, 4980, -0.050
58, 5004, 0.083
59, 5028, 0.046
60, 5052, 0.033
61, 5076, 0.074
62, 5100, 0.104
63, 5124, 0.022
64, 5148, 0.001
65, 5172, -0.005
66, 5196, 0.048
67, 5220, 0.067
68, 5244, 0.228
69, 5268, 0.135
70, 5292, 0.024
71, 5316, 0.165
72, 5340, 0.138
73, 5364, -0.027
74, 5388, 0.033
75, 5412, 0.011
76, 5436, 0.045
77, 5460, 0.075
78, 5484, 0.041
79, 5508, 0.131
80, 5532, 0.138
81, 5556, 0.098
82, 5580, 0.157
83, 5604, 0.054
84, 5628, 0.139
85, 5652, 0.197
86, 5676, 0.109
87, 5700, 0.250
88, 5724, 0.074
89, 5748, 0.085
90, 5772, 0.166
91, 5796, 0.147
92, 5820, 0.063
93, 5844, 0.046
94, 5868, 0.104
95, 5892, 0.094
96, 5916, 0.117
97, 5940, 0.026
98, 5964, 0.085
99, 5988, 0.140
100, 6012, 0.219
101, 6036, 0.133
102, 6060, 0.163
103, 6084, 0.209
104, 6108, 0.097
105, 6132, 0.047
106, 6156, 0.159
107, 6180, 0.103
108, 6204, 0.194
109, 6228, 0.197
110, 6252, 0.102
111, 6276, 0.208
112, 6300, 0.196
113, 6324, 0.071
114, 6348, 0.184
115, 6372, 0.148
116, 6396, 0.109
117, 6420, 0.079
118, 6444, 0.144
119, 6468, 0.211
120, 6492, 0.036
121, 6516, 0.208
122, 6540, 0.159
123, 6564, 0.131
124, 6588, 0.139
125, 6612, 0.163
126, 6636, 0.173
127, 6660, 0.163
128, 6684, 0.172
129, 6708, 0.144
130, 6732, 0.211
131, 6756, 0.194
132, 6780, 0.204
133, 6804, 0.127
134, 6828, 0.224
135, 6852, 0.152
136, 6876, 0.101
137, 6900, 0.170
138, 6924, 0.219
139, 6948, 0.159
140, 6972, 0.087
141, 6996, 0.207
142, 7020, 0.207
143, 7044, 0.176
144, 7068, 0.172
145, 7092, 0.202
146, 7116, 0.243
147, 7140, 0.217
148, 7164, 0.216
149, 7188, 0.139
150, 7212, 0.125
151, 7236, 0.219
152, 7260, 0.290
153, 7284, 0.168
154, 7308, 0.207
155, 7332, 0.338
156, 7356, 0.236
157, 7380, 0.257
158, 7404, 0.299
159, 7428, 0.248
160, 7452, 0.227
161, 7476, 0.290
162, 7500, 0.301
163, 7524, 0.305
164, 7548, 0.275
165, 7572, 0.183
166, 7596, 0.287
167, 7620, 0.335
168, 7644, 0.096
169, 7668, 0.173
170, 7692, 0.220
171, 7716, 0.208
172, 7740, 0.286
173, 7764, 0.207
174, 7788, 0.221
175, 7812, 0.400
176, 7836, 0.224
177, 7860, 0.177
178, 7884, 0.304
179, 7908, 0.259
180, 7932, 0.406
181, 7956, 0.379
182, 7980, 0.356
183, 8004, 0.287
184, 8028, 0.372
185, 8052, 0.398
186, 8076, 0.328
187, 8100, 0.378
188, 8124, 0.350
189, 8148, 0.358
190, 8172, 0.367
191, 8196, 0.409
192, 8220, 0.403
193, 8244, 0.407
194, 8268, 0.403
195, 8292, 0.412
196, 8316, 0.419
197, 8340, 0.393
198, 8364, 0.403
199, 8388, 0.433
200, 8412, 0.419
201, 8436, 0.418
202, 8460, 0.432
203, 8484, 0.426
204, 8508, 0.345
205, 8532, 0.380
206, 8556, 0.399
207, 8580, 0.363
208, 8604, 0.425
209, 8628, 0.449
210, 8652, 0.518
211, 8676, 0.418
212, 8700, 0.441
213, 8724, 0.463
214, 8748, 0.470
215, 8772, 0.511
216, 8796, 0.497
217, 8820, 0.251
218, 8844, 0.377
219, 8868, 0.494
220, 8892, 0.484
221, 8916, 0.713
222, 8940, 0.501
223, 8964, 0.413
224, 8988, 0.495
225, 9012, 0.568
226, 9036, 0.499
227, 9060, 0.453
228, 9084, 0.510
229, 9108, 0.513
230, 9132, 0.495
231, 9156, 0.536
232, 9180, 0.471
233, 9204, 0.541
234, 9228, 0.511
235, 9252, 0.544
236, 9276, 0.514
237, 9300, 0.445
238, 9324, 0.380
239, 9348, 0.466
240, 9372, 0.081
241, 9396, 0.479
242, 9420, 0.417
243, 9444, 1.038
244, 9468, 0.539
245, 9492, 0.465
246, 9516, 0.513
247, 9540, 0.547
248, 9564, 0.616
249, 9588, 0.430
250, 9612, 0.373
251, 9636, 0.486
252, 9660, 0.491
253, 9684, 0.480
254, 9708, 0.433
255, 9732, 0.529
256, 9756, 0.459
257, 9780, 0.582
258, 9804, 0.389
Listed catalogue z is 0.98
